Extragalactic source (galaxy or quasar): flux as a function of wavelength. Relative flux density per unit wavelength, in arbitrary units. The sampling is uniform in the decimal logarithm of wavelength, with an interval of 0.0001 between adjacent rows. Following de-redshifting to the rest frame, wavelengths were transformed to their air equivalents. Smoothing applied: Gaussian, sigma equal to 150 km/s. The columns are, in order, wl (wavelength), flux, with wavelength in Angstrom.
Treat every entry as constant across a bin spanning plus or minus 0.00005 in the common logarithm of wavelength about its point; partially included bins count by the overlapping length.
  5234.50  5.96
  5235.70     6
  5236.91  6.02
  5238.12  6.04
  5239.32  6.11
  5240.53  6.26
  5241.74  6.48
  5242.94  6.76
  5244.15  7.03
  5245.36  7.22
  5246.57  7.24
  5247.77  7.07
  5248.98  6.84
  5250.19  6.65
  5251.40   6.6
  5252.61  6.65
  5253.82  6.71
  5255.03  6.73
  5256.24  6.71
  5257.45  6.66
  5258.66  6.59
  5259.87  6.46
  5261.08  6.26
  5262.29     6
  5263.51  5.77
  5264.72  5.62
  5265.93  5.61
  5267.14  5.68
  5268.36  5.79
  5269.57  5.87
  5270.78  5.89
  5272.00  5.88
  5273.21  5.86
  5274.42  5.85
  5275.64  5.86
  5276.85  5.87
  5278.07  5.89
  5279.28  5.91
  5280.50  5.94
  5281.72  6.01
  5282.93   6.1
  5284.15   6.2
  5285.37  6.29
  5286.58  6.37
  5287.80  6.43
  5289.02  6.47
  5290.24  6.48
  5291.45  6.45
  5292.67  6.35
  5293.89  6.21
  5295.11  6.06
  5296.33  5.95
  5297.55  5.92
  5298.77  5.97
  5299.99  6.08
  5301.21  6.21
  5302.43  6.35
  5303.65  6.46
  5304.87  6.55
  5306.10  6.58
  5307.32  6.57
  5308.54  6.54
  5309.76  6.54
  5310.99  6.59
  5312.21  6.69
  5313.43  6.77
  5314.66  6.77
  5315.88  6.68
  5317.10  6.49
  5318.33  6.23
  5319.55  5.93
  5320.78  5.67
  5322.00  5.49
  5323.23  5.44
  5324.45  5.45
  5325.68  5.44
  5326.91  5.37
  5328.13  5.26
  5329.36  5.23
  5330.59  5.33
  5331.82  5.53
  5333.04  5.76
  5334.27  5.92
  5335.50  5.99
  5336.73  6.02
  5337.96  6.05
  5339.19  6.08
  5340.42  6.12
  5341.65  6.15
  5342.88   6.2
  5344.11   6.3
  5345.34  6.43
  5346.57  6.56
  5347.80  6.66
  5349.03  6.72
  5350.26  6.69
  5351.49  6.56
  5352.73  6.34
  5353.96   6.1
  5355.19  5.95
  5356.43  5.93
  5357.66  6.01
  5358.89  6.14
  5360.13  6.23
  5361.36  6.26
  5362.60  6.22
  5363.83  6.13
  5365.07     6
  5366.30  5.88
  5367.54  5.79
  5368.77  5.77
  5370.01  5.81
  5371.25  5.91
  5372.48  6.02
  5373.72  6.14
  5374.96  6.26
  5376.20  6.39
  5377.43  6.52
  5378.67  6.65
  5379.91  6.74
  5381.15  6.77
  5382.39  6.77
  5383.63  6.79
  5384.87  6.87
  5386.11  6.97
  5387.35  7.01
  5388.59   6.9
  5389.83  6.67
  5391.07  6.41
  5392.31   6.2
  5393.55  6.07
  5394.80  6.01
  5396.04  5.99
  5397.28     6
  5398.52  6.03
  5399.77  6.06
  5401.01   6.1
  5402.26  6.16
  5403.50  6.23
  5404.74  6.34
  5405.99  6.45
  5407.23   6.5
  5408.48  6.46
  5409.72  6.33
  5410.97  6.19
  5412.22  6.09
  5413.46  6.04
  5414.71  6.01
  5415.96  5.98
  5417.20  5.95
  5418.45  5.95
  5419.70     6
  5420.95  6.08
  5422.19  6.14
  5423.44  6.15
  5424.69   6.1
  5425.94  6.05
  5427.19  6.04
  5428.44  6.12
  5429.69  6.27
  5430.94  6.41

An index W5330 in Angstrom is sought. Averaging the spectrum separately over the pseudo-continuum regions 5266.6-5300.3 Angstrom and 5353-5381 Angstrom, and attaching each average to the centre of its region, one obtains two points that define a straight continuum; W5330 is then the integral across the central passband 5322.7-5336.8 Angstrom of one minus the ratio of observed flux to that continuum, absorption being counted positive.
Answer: 1.3 Angstrom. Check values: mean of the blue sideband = 6.06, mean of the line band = 5.54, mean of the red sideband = 6.14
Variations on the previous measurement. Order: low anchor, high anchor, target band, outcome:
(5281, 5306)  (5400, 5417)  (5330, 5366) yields 0.48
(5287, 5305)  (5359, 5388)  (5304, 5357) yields 1.35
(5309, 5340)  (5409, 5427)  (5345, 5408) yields -3.08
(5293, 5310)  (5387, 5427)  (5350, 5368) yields 0.28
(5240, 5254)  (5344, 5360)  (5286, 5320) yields 0.86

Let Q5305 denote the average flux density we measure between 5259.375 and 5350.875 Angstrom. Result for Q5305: 6.1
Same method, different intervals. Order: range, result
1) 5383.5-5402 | 6.39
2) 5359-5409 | 6.31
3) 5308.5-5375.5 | 6.08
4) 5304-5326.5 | 6.24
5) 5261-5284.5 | 5.88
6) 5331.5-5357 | 6.2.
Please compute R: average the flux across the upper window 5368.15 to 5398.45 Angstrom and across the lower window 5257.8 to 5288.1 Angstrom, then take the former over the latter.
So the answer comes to 1.07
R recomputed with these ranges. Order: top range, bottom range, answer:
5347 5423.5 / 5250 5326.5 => 1.01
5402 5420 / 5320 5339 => 1.10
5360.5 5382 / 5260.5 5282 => 1.06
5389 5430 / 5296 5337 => 1.02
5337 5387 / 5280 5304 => 1.01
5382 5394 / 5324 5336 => 1.21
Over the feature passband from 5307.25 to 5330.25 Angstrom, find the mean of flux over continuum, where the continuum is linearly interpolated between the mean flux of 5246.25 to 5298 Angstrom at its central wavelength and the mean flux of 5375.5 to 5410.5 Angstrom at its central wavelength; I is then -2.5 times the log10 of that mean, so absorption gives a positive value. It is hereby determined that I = 0.047 mag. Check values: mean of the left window 6.22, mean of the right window 6.44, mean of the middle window 6.04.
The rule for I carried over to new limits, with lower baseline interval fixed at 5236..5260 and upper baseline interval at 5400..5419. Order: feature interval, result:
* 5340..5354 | -0.01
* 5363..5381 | 0.02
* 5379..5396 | -0.06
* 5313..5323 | 0.04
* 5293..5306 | 0.05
